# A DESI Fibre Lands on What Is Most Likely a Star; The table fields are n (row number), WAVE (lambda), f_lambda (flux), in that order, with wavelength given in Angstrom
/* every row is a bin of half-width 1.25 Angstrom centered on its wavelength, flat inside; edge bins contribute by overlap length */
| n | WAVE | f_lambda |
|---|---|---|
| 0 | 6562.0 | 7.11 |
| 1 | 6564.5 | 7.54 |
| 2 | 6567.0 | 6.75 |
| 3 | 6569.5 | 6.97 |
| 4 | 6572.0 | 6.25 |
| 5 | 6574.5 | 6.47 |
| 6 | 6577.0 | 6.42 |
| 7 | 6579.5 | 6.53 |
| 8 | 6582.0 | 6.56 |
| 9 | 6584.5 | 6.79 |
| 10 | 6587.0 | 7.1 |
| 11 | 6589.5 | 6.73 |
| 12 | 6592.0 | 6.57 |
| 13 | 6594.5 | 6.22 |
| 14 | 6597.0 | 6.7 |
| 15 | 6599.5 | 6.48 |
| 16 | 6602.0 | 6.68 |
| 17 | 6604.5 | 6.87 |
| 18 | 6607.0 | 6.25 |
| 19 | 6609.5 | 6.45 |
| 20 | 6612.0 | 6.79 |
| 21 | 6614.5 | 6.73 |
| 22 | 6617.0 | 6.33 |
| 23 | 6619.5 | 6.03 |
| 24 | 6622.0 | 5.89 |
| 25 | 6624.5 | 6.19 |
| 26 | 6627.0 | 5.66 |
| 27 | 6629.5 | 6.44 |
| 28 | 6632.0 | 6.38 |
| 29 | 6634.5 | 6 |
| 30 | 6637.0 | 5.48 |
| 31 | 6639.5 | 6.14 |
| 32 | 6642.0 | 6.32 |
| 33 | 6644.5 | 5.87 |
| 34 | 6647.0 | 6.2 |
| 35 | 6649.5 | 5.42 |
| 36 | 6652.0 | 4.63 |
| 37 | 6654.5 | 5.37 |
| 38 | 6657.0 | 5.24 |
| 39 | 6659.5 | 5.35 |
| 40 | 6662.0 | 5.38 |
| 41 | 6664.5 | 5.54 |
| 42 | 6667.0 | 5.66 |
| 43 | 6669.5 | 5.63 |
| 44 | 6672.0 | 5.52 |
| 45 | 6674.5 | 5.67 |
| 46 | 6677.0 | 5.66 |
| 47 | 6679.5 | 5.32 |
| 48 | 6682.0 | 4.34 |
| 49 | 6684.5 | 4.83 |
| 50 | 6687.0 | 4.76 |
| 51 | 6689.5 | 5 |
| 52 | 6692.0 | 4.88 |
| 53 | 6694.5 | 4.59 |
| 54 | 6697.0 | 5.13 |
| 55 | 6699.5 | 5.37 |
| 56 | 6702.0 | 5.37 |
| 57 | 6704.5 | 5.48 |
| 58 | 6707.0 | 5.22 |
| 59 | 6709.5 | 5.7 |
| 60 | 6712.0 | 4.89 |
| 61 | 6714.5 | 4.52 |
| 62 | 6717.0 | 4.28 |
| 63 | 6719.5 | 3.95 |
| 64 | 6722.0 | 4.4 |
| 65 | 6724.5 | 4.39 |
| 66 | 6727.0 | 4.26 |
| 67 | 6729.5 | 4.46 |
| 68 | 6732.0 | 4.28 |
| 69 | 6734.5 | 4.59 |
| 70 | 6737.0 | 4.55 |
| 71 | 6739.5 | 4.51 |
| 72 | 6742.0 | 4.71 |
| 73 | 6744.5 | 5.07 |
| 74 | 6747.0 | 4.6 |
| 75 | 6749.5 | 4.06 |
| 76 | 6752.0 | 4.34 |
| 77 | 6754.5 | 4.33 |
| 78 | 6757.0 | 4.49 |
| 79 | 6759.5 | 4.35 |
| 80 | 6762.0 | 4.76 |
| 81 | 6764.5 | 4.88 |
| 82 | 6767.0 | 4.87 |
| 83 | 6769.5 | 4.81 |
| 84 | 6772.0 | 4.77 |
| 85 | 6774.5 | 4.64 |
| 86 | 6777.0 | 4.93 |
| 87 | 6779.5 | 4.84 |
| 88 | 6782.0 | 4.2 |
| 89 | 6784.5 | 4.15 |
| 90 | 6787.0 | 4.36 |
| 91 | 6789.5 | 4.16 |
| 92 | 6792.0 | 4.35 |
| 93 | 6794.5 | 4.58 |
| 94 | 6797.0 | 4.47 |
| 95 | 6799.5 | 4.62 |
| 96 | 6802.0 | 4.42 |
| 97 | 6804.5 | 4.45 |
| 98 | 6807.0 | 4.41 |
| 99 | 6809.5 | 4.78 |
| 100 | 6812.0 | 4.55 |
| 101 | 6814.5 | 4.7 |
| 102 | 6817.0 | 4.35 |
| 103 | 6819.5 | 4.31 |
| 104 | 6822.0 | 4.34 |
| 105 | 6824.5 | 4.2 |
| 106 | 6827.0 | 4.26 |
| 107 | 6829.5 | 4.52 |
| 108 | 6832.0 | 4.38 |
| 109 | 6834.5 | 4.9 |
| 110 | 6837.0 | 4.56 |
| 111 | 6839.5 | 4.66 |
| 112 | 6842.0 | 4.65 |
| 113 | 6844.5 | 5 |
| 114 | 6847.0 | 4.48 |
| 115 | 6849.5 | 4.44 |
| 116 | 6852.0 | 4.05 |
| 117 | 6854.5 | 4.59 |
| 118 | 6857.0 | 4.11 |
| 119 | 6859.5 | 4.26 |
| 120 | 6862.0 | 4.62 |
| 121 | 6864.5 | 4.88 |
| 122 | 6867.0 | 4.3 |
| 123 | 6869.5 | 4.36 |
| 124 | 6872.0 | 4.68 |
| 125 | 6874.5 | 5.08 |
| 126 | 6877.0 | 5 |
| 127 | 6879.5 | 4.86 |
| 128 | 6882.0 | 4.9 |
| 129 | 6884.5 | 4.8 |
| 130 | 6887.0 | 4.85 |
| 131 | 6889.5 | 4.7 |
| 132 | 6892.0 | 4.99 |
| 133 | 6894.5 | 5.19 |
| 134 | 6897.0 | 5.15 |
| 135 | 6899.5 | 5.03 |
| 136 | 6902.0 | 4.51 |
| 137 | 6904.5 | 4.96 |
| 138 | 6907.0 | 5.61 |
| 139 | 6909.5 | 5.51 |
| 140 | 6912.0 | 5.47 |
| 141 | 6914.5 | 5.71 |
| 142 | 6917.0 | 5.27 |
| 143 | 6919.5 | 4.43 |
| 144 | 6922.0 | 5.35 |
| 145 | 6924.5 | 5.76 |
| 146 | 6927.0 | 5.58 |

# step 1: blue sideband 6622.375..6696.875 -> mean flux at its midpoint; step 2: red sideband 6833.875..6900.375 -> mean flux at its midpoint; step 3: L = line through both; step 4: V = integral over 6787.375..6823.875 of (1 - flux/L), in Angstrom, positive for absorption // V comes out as 3.6 Angstrom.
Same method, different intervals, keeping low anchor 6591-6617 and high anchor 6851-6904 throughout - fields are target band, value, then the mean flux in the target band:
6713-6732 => 4.73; 4.33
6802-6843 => 4.74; 4.5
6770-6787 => 2.54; 4.58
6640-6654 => 1.29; 5.7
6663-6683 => 2.19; 5.43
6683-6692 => 1.72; 4.85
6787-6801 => 2.26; 4.43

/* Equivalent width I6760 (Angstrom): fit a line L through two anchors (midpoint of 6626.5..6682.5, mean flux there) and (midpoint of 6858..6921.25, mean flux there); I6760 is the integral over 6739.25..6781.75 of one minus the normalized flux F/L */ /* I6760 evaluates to 5.4 Angstrom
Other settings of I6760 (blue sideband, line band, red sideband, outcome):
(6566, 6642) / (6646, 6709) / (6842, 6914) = 7.65 Angstrom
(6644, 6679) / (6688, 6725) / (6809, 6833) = 2.22 Angstrom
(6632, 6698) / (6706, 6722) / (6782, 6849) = 1.19 Angstrom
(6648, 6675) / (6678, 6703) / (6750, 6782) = 1.08 Angstrom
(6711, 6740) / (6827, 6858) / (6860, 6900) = 1.33 Angstrom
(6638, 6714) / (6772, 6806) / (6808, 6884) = 2.38 Angstrom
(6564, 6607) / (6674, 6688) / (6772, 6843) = 1.61 Angstrom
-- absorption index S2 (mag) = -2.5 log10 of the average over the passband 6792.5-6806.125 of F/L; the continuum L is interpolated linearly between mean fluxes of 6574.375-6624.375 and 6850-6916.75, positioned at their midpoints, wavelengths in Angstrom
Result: 0.19 mag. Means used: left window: 6.52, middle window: 4.5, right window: 4.85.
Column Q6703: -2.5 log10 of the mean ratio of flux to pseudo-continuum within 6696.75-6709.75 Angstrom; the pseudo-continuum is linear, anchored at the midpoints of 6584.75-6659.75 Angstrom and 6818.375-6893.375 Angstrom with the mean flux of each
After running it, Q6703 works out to 0.05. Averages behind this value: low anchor 6.17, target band 5.37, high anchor 4.59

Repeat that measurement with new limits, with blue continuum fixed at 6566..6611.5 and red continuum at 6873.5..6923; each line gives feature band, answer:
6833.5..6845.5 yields 0.13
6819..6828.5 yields 0.26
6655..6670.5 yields 0.14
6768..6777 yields 0.19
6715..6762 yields 0.30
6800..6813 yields 0.22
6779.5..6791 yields 0.30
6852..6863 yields 0.21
